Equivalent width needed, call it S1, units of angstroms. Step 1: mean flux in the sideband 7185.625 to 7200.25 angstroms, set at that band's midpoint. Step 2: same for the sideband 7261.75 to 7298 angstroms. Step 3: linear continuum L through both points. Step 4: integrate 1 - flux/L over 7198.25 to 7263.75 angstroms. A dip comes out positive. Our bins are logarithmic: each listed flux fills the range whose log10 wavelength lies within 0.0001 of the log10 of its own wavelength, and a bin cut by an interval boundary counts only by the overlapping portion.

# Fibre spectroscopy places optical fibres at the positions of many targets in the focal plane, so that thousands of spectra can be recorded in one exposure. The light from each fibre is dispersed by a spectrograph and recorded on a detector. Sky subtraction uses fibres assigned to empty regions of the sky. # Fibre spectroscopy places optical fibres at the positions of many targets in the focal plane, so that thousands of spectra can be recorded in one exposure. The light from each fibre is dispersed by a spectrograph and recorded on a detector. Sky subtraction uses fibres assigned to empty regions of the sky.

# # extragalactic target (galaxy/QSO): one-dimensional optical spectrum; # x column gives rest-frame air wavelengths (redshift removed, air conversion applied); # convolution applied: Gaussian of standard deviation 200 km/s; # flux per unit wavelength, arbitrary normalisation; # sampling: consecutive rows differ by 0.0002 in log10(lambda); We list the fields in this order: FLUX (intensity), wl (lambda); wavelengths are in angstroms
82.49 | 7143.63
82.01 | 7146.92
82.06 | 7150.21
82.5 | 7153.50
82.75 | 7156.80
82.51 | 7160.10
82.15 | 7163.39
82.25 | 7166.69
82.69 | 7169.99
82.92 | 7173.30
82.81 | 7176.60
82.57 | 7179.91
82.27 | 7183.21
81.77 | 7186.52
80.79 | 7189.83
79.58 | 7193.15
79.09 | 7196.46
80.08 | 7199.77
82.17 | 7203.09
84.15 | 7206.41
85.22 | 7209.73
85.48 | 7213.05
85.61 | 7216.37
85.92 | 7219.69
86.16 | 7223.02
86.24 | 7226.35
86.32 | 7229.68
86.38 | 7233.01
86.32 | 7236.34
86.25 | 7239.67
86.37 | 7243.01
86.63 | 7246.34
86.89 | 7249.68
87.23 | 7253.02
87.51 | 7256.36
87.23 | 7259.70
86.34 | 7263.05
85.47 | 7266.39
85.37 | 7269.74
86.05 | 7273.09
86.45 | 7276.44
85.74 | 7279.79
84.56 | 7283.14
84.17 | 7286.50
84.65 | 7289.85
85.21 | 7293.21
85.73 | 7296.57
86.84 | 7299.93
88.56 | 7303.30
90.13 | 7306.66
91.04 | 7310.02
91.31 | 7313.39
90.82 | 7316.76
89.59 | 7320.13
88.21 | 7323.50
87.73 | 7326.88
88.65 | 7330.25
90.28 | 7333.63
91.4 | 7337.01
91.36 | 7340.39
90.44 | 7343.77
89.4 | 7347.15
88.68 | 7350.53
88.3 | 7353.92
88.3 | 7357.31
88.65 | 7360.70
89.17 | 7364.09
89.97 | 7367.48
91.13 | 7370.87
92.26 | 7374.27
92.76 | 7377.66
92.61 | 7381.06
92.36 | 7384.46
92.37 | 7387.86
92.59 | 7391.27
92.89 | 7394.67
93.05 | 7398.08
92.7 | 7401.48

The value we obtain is -2.6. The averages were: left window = 80.2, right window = 85.4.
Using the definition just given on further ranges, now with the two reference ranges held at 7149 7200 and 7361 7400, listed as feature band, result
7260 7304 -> 0.7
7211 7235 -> -0.5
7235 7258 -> -0.4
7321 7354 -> 0.1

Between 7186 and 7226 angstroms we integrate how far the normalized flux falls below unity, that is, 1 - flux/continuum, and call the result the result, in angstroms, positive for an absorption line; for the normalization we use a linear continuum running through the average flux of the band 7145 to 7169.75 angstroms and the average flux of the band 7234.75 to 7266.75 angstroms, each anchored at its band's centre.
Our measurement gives 0.7 angstroms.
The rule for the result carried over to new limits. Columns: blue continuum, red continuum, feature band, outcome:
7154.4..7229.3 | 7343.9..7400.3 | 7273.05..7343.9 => 0.0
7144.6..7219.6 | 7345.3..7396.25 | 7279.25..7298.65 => 0.5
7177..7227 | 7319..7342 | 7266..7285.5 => 0.3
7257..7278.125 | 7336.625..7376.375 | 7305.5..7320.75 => -0.4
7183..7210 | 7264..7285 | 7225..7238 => -0.5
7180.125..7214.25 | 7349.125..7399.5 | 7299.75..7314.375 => -0.4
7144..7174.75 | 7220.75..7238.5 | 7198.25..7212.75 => 0.3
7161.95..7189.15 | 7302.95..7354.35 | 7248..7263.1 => -0.1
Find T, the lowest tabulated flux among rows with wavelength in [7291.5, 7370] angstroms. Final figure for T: 85.21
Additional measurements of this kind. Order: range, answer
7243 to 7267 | 85.47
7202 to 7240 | 82.17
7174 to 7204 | 79.09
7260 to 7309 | 84.17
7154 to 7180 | 82.15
